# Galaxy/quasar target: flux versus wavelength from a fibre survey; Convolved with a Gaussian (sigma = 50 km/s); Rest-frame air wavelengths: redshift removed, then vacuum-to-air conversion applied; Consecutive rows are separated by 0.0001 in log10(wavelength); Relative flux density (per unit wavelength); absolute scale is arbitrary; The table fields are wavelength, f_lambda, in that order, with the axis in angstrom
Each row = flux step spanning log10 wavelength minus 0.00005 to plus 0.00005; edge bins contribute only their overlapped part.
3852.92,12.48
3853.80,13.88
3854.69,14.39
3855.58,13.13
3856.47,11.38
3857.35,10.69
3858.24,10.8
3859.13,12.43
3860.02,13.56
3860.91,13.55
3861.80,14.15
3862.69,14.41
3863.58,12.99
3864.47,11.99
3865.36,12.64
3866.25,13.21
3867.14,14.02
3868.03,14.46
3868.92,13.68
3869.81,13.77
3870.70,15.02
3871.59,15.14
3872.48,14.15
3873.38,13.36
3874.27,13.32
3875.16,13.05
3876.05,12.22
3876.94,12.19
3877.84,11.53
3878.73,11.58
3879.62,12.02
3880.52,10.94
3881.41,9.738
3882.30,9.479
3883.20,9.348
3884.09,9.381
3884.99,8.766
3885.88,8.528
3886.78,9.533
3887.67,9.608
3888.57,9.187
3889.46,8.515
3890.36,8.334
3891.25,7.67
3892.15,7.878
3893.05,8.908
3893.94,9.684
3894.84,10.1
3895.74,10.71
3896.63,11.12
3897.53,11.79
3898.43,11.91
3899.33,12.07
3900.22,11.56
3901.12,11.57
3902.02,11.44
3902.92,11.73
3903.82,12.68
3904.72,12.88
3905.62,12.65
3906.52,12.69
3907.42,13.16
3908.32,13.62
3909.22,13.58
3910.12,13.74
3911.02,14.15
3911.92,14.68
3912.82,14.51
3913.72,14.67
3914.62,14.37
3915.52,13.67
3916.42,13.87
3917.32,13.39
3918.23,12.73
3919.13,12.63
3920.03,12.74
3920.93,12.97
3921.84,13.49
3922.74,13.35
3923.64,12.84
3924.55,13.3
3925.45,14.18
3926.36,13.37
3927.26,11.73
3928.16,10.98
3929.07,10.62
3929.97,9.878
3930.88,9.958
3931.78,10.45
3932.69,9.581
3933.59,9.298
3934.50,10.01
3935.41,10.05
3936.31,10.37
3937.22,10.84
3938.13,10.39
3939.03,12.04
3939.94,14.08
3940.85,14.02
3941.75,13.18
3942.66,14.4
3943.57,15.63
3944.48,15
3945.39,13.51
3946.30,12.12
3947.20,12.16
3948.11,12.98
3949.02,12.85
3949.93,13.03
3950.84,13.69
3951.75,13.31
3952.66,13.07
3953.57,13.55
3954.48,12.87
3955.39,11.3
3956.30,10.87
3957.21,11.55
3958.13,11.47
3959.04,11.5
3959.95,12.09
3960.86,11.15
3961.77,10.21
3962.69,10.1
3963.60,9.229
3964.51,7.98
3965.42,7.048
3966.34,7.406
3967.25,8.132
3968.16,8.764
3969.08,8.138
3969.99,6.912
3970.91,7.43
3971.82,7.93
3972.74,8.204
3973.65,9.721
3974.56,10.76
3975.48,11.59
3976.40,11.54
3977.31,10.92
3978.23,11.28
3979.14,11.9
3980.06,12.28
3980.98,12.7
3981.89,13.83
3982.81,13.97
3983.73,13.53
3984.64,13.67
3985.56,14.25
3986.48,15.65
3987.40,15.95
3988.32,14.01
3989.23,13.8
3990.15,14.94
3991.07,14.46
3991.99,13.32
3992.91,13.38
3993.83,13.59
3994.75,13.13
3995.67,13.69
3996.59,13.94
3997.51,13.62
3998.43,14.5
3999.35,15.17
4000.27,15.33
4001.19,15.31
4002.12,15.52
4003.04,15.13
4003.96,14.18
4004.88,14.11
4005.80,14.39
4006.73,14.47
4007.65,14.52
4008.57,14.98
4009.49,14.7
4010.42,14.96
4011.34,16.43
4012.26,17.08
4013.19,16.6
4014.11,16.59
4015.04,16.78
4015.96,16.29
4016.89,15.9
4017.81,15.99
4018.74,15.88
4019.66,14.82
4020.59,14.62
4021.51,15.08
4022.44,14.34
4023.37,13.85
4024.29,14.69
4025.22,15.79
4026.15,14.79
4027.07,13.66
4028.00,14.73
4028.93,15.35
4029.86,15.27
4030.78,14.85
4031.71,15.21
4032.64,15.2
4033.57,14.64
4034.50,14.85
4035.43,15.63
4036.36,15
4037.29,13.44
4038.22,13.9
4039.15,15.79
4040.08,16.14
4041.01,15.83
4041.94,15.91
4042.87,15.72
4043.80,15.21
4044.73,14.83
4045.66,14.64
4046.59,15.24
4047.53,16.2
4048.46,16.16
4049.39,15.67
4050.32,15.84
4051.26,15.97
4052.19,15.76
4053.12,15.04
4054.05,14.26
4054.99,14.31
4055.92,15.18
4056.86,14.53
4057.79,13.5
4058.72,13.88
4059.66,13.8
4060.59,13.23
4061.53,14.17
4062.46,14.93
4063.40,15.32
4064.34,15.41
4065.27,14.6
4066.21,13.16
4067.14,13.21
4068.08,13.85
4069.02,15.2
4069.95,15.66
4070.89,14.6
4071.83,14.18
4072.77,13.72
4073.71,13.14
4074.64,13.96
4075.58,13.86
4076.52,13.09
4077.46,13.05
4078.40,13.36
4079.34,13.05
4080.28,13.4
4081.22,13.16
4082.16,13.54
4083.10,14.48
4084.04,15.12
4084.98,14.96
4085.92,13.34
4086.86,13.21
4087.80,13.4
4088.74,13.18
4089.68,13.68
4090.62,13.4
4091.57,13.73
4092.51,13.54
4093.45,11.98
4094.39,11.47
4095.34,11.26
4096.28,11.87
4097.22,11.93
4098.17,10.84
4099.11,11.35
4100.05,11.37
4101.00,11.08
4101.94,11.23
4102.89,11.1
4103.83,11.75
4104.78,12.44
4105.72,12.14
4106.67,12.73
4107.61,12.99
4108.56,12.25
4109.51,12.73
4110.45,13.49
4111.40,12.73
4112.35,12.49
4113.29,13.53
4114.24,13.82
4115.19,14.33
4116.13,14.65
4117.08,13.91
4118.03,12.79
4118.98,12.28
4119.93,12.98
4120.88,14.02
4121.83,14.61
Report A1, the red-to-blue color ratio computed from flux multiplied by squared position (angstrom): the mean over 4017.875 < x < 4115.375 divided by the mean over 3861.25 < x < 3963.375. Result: 1.25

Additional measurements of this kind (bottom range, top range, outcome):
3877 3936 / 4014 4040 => 1.39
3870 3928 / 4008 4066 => 1.36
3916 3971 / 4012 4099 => 1.32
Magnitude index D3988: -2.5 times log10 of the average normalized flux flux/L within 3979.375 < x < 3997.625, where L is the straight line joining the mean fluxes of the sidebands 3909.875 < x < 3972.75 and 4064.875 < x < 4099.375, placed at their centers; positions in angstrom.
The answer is -0.13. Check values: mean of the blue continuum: 11.8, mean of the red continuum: 13.4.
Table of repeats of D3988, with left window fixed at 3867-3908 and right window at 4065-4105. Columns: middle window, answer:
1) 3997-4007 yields -0.19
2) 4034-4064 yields -0.17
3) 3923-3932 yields -0.01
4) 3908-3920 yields -0.19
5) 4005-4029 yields -0.22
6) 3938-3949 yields -0.13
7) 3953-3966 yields 0.12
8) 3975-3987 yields -0.06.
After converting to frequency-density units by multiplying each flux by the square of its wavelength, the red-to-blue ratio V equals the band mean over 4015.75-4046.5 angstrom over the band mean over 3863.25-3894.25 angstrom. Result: 1.4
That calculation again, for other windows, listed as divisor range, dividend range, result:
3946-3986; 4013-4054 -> 1.42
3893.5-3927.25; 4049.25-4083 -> 1.20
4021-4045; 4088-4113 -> 0.85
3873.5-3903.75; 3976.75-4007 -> 1.39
